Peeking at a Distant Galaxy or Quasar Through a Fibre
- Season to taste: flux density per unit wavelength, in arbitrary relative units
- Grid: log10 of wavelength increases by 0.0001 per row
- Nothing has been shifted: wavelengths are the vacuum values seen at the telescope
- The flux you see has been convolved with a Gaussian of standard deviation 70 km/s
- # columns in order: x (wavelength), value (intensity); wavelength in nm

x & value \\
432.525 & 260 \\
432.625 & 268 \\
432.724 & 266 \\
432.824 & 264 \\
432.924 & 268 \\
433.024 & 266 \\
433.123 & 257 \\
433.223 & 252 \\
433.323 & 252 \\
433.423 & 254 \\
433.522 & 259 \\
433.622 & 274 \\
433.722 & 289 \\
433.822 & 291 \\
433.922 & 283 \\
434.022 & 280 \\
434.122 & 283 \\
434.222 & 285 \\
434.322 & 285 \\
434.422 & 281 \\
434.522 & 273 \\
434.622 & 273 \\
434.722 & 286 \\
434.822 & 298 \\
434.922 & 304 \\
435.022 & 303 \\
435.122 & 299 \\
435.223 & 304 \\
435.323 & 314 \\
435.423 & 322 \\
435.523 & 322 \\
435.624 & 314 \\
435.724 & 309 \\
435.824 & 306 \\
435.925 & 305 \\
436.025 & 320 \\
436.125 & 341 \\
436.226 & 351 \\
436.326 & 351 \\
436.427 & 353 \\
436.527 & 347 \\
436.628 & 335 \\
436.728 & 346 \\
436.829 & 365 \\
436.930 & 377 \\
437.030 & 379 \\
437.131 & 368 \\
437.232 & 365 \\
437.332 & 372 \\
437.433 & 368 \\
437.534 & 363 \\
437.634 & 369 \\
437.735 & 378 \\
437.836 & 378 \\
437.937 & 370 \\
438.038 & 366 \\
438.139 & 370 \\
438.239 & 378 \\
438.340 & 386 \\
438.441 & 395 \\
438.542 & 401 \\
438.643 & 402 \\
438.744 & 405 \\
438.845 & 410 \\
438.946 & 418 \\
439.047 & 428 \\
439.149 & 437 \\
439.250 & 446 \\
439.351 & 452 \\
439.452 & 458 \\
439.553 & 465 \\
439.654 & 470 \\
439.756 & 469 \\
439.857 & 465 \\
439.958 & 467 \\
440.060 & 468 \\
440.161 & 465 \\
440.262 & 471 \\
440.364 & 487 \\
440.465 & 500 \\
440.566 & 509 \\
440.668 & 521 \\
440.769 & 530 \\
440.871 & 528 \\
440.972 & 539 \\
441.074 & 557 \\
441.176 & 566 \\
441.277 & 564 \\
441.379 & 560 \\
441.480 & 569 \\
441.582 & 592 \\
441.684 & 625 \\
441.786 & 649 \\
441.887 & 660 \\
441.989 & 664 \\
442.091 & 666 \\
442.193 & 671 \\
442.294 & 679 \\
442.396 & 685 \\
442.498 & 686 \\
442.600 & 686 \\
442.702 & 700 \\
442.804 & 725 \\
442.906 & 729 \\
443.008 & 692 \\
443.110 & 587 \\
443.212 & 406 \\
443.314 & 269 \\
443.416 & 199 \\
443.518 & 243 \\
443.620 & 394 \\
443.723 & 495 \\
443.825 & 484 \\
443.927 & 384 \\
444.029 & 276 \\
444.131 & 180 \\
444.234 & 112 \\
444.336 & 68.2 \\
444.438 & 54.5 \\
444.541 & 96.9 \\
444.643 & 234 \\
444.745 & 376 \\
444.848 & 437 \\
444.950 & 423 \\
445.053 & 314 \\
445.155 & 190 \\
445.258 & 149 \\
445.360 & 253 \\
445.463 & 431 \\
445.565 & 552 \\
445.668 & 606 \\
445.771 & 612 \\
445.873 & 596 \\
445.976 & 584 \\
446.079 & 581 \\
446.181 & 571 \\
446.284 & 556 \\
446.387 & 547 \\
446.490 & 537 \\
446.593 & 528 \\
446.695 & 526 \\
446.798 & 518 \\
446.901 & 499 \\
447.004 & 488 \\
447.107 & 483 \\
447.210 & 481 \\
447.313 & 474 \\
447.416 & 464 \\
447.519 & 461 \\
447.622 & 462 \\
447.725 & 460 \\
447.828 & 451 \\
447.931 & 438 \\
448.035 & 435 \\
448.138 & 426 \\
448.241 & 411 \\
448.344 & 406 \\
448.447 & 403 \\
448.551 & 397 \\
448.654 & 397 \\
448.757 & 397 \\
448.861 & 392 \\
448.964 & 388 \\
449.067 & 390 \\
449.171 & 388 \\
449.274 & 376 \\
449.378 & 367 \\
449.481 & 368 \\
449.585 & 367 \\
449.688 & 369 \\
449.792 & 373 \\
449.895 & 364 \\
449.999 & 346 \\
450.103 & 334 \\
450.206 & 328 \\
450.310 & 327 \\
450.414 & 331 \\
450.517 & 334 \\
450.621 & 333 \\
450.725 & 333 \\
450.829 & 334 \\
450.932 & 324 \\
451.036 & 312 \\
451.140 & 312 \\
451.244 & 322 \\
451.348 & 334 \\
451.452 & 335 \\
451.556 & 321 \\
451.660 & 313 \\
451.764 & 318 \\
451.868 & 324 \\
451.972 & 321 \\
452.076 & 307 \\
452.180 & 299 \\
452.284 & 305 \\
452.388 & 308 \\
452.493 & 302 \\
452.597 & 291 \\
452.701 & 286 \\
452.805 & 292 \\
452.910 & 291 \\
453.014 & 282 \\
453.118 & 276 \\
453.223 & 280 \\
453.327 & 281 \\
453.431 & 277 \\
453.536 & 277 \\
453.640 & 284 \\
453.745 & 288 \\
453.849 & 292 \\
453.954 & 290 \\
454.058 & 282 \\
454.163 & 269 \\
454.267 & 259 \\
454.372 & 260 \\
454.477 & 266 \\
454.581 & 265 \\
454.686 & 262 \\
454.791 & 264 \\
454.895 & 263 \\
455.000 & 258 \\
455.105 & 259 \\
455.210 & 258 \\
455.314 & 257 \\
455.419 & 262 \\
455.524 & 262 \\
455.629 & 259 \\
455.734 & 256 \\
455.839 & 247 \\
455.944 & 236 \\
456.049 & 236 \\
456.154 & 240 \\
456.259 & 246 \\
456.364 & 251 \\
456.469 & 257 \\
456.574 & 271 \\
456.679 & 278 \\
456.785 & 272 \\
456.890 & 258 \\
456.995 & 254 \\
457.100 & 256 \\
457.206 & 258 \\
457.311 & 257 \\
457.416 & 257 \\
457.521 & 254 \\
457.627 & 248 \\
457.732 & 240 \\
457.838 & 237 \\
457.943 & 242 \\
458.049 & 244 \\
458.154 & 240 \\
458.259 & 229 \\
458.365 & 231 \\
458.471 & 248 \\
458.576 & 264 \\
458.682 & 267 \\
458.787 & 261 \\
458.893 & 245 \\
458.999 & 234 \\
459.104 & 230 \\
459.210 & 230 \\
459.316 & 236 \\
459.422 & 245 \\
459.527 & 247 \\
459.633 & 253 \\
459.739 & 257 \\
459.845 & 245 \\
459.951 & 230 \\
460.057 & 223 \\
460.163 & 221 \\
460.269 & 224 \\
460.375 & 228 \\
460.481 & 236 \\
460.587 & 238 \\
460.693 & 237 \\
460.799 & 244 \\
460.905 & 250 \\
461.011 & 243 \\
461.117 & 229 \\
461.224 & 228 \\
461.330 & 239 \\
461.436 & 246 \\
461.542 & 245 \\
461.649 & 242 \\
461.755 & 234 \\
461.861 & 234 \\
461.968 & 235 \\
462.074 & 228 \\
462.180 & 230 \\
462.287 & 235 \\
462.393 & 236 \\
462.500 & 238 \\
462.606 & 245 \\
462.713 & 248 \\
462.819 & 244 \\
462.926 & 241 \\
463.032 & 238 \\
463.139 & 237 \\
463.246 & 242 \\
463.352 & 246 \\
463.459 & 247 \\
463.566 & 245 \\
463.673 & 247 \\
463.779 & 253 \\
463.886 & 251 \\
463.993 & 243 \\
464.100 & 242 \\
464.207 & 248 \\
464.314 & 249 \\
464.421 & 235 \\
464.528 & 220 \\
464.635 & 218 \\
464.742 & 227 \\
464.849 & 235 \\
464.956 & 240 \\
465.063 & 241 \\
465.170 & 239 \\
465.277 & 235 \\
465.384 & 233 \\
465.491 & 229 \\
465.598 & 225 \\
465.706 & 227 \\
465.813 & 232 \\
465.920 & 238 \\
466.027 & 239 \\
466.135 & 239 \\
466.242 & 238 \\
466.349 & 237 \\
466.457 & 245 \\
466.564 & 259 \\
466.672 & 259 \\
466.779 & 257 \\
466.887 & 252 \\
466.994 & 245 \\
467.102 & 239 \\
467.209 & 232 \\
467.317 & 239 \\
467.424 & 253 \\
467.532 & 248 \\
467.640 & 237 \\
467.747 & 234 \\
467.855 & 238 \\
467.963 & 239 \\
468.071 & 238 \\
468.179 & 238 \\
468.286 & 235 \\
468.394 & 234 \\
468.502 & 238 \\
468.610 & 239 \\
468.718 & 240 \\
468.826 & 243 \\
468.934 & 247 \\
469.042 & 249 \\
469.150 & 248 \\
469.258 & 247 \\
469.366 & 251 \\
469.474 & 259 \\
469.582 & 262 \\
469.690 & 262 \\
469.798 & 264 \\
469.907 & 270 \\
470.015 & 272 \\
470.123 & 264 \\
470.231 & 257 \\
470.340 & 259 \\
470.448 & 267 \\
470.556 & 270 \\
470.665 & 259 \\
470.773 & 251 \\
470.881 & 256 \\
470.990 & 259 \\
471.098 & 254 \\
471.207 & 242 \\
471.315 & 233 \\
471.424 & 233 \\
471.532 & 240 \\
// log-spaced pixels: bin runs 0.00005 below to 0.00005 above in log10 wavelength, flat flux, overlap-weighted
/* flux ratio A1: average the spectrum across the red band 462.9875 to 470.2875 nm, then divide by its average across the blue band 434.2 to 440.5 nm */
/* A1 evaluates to 0.65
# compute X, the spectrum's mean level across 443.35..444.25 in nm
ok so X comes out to 314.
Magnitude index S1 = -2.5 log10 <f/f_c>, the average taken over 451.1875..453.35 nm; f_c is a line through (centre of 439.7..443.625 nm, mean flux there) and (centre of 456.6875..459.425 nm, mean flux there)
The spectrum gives 0.168 mag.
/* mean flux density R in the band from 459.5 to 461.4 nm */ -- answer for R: 237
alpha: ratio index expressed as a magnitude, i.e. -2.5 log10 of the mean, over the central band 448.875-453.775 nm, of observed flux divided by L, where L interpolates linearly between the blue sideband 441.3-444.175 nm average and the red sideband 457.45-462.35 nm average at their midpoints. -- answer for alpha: 0.21 mag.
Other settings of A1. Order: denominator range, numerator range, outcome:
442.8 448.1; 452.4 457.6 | 0.63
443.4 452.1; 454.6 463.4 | 0.64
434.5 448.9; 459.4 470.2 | 0.56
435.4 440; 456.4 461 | 0.64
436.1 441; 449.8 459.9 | 0.67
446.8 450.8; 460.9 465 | 0.59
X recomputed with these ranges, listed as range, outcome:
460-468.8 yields 239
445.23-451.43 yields 422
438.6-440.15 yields 445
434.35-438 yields 333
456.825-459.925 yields 247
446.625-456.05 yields 339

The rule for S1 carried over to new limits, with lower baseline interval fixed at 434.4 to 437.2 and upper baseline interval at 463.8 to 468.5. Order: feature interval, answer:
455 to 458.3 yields 0.055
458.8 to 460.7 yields 0.088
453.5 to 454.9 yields -0.003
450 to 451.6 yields -0.165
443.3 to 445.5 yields 0.095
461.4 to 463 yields 0.051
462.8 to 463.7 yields 0.020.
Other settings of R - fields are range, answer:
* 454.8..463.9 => 245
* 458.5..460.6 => 241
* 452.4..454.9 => 279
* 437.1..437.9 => 370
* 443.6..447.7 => 413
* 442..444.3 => 497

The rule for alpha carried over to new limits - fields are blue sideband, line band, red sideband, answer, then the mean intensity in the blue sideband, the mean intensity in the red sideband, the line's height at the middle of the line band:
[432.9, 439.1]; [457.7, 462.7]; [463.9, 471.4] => 0.11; 330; 245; 265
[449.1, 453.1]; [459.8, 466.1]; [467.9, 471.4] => 0.18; 328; 251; 279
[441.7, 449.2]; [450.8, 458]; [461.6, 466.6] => 0.26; 456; 238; 352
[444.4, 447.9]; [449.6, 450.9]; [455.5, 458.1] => 0.08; 443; 252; 369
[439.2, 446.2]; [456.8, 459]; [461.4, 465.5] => 0.21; 475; 239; 302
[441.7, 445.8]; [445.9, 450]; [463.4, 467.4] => -0.11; 443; 240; 404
